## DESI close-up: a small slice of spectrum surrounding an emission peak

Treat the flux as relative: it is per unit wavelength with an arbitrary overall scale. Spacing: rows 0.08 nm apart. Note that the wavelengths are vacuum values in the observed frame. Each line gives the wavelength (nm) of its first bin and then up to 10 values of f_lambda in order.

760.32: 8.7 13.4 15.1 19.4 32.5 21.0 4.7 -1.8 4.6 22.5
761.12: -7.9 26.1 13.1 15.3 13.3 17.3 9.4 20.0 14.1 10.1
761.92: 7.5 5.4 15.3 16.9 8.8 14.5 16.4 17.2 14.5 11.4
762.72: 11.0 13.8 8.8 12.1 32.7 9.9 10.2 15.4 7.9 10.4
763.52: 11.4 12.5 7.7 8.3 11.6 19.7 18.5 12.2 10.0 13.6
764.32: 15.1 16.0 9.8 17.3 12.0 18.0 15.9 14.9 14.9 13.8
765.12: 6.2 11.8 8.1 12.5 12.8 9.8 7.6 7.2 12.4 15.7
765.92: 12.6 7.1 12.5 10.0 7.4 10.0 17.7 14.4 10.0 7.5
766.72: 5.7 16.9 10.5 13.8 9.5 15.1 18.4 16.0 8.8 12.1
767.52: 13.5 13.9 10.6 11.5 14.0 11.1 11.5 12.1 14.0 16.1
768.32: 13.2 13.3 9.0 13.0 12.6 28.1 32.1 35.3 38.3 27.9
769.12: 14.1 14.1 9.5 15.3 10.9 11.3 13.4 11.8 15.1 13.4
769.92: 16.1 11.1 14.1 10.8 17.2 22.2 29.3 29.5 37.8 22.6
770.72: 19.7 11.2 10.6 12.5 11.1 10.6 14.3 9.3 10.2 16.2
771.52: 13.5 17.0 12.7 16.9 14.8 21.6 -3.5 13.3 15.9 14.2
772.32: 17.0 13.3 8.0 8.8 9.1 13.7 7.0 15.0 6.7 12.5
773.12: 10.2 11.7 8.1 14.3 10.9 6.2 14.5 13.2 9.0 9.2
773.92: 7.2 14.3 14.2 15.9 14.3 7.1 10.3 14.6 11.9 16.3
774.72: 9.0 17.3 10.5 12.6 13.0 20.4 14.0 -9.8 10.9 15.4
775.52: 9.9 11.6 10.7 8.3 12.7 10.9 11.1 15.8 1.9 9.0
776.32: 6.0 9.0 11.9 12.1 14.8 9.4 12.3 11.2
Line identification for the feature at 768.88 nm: [S II] 6716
